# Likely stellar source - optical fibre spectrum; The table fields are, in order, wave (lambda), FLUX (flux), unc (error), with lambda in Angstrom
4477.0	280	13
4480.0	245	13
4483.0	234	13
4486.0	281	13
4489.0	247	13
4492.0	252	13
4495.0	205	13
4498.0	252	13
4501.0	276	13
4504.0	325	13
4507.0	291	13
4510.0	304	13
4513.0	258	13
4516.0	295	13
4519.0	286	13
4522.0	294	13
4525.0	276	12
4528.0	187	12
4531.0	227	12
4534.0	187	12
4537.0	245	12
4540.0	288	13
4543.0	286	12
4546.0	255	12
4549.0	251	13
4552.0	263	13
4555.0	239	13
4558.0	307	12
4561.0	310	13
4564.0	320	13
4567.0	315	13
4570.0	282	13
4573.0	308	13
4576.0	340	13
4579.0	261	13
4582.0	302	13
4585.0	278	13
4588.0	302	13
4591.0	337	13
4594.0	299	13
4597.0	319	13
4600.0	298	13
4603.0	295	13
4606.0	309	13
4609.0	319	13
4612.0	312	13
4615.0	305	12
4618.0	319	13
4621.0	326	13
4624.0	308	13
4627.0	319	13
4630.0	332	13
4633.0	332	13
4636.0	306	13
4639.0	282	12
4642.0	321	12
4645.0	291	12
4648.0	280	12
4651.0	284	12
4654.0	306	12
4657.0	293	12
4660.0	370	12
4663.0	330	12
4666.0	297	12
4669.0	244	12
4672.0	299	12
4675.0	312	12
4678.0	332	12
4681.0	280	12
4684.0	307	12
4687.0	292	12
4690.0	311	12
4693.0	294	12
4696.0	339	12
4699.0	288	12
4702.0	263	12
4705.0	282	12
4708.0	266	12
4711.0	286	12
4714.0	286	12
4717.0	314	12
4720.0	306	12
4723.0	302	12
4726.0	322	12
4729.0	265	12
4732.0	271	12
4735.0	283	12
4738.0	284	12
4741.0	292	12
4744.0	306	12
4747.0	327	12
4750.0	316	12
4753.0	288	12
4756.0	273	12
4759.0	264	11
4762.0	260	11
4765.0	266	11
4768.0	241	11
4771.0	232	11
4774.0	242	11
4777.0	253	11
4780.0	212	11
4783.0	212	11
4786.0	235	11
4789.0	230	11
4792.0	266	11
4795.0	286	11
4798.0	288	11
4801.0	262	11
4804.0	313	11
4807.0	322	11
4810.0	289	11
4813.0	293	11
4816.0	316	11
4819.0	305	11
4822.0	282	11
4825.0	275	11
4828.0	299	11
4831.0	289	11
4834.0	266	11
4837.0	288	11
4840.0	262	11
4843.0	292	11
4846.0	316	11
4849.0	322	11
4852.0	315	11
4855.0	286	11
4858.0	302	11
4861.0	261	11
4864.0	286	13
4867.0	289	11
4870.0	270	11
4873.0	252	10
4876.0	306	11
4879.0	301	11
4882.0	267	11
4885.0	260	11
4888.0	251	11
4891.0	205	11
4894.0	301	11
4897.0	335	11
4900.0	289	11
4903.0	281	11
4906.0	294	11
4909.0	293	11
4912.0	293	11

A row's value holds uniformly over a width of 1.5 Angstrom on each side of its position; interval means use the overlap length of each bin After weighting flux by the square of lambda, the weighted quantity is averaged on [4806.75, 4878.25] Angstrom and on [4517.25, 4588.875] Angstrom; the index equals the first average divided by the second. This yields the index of 1.2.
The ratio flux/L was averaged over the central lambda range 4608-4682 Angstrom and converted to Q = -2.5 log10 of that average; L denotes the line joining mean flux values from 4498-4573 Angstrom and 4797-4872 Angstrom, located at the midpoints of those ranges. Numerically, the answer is -0.10 mag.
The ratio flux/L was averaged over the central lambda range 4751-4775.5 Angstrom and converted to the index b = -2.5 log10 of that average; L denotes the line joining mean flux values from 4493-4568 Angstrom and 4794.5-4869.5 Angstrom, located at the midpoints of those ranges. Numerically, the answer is 0.11 mag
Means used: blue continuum 269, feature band 259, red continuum 292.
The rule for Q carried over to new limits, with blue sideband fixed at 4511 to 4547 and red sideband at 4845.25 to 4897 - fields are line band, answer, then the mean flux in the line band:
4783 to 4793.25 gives 0.16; 238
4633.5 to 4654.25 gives -0.12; 297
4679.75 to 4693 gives -0.11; 297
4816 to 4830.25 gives -0.05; 293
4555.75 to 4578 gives -0.18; 308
